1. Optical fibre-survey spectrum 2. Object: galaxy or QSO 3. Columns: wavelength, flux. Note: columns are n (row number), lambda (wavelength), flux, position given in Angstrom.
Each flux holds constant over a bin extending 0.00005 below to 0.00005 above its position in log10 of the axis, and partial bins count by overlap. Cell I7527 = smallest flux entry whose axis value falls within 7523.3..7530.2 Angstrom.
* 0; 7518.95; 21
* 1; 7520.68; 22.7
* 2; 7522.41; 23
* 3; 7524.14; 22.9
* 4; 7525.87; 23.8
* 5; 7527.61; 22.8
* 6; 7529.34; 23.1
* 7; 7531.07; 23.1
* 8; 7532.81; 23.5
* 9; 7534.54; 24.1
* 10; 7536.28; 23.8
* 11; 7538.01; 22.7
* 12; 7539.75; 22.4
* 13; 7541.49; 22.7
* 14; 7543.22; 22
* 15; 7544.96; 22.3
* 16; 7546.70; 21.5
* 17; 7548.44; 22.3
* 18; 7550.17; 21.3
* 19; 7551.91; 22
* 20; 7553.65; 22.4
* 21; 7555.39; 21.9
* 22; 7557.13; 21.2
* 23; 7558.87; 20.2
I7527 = 22.8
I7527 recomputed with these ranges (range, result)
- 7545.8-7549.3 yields 21.5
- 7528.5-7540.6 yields 22.4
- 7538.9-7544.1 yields 22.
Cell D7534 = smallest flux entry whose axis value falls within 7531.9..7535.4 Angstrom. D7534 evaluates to 23.5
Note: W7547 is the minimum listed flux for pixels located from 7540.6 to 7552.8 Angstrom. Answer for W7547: 21.3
